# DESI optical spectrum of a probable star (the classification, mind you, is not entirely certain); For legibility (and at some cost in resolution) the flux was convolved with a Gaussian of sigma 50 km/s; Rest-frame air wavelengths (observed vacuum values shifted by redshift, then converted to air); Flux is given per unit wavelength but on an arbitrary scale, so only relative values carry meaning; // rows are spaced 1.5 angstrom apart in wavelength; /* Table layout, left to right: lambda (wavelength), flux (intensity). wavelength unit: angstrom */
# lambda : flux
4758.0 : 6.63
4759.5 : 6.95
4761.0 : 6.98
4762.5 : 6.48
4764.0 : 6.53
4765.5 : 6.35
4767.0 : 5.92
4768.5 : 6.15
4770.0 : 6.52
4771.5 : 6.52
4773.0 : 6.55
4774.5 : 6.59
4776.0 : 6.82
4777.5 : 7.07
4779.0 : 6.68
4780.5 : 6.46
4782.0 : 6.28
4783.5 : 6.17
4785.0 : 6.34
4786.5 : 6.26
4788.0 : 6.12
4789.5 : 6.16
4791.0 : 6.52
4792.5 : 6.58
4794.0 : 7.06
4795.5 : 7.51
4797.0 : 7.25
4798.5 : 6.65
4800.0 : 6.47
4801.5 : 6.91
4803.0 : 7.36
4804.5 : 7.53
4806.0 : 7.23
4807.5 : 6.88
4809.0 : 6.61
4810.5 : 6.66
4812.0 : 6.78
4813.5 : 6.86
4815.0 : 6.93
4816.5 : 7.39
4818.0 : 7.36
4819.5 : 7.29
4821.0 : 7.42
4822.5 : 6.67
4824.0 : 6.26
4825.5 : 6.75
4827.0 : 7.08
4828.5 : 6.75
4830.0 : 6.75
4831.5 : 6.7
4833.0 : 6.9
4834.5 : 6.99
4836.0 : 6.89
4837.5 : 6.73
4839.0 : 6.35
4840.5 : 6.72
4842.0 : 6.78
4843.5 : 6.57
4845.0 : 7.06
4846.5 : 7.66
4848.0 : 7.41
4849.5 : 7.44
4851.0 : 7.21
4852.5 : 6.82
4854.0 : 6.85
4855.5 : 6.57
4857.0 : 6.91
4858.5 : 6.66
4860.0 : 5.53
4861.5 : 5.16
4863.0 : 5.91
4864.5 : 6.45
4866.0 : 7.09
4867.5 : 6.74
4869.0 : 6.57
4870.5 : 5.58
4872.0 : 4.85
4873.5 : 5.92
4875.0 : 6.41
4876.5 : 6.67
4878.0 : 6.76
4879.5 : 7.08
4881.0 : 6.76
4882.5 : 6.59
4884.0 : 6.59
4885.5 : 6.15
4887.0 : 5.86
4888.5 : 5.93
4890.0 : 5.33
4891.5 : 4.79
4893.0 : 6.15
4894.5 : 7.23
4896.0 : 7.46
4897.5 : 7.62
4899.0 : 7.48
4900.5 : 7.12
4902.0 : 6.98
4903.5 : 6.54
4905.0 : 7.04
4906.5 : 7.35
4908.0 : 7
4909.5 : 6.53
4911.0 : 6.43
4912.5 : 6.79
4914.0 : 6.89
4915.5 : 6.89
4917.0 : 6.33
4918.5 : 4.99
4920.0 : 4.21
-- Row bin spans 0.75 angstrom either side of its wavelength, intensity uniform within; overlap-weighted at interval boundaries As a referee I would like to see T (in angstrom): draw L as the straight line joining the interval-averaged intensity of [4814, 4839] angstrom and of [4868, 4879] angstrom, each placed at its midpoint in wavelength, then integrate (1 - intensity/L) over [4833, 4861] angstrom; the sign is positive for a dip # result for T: -1.1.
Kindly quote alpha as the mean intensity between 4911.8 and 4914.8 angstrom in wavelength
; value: 6.84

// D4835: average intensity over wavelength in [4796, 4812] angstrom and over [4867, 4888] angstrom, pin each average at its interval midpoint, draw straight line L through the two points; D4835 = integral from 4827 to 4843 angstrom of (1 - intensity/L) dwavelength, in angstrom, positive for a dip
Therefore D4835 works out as -0.2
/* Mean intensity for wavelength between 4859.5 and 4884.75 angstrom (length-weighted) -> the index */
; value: 6.28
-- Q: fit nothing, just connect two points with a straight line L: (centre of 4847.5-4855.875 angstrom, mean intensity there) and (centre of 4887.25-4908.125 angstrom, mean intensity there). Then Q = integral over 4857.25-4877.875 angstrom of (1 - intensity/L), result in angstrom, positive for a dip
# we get 2.3 angstrom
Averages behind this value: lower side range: 7.06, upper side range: 6.69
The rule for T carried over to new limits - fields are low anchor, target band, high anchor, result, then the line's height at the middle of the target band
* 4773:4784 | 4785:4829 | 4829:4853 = -0.8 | 6.75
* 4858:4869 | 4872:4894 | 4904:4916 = 1.1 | 6.5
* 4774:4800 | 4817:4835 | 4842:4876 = -1.0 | 6.57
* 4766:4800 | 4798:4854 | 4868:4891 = -4.8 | 6.39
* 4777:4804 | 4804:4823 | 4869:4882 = -1.4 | 6.56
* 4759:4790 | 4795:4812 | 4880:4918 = -1.3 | 6.51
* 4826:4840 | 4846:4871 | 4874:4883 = 0.4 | 6.74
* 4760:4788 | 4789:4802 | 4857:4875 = -0.8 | 6.39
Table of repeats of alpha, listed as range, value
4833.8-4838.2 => 6.87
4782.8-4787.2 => 6.26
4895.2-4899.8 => 7.51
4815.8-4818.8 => 7.37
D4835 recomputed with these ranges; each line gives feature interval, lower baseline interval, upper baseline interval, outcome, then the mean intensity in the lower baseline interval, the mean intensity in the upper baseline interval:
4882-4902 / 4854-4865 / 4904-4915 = 0.4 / 6.21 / 6.85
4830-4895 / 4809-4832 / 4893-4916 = 4.2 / 6.9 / 7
